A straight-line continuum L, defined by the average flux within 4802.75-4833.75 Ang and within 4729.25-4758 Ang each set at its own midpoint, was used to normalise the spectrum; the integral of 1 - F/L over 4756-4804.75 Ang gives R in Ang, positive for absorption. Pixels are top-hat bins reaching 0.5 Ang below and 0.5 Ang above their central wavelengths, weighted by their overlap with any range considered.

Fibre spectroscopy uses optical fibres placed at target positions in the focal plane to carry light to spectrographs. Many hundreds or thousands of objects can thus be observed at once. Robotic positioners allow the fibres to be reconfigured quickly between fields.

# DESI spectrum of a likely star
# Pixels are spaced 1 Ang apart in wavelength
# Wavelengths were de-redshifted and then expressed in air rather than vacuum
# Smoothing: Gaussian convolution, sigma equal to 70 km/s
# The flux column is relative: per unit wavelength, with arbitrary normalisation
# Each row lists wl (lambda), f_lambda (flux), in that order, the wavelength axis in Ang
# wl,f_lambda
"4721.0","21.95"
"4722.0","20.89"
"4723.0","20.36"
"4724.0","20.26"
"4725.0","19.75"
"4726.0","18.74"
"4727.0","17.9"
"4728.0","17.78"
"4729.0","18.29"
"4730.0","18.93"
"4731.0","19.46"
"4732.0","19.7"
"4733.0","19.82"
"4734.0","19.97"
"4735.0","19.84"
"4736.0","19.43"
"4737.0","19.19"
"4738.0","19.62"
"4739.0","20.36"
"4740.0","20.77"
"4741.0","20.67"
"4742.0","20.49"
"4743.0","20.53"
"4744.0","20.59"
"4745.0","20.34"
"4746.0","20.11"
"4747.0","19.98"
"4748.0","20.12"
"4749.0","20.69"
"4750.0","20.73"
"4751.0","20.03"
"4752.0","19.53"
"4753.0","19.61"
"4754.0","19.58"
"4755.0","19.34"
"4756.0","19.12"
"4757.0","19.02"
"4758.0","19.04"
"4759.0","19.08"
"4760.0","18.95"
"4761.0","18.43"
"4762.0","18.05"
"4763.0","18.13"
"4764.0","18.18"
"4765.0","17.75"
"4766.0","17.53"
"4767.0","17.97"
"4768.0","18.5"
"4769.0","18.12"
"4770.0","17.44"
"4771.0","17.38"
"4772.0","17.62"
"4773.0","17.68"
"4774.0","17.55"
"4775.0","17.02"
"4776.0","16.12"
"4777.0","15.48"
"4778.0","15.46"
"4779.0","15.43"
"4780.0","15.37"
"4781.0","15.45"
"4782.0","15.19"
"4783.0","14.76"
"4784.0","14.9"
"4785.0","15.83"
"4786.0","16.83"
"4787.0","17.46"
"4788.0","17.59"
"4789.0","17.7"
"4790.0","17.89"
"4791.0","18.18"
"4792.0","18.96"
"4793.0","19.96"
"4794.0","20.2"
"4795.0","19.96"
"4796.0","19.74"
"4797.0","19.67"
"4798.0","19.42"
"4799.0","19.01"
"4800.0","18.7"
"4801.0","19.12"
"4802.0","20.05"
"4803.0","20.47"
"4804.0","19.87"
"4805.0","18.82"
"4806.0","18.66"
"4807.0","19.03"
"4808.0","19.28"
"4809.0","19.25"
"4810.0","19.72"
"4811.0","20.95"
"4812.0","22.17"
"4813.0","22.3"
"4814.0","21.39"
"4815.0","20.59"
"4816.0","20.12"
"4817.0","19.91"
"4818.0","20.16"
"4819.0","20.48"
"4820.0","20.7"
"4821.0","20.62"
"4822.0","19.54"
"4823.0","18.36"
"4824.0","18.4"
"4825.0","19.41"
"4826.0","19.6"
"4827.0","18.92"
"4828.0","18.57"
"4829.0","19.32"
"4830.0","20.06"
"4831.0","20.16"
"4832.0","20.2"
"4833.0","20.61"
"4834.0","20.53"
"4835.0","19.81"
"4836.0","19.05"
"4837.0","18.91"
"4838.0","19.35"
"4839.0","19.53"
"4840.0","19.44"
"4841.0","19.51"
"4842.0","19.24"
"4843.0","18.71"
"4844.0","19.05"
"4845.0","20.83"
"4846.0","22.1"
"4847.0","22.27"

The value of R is 4.92 Ang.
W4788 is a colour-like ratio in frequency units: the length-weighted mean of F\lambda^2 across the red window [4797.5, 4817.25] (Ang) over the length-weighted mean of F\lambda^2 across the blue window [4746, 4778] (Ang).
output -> 1.10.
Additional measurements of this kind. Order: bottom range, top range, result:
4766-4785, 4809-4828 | 1.24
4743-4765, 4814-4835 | 1.05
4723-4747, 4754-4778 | 0.92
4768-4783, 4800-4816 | 1.23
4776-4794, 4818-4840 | 1.20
